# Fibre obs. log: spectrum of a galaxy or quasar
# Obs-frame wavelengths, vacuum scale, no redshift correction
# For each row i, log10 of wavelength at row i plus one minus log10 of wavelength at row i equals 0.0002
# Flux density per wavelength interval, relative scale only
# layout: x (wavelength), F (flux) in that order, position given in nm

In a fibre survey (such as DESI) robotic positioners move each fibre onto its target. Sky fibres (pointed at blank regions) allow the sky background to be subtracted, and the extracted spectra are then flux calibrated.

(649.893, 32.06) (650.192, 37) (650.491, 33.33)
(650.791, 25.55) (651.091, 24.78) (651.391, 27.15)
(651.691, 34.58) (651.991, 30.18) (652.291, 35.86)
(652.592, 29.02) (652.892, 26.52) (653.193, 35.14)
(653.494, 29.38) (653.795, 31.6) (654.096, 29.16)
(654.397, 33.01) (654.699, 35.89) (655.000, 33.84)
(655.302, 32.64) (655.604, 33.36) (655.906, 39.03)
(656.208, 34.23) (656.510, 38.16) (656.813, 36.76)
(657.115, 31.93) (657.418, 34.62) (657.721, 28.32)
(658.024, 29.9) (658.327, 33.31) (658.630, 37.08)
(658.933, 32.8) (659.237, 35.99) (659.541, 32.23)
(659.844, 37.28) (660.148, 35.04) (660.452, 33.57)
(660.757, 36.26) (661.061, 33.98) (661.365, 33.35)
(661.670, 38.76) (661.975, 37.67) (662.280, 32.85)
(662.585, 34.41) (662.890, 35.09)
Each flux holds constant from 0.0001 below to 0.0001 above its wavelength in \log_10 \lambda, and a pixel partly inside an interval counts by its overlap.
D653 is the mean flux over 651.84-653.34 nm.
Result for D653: 31.3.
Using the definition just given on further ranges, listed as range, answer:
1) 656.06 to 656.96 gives 36.4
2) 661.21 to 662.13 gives 36.6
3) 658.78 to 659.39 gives 34.4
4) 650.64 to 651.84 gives 28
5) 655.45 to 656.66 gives 36.2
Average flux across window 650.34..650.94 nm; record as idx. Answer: 29.5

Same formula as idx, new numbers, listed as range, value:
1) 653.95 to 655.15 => 33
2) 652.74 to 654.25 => 30.4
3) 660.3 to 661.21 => 34.6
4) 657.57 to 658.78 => 32.2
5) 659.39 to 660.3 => 34.9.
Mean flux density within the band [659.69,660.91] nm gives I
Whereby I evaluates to 35.5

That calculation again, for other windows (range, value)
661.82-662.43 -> 35.3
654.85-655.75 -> 33.3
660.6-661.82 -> 35.6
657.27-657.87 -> 31.5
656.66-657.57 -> 34.4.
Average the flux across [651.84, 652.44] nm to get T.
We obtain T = 33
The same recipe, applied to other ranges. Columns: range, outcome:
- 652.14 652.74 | 32.4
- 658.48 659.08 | 35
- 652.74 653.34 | 30.8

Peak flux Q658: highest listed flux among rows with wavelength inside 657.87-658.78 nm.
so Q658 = 37.08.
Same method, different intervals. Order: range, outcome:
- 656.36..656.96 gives 38.16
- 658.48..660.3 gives 37.28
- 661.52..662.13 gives 38.76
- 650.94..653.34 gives 35.86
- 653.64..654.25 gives 31.6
